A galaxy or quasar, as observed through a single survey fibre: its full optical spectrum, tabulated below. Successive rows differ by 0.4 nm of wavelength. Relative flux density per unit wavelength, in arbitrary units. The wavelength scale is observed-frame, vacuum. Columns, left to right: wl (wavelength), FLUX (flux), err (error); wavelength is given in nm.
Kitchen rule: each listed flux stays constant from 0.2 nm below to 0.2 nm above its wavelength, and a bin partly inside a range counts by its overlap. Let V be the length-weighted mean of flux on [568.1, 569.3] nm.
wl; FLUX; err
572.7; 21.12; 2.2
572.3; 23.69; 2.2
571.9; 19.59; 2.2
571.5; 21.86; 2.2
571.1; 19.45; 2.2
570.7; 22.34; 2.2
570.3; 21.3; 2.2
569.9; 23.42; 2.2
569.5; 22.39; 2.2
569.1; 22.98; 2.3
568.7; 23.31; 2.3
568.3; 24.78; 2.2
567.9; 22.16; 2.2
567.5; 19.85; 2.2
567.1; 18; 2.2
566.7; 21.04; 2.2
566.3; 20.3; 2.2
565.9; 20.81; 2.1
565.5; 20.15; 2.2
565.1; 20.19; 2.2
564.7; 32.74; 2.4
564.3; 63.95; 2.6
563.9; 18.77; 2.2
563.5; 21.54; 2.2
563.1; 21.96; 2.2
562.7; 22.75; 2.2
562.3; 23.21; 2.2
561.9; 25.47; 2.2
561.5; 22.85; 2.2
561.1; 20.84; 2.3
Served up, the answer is 23.7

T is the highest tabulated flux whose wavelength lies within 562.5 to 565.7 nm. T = 63.95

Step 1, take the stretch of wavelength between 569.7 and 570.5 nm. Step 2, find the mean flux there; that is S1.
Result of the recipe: 22.4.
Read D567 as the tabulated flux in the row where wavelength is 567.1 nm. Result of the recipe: 18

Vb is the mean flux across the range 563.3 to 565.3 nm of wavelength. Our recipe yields 31.4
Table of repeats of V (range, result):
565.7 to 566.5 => 20.6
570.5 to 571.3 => 20.9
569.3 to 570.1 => 22.9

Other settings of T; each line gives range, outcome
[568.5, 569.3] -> 23.31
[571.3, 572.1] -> 21.86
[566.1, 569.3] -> 24.78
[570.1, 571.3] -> 22.34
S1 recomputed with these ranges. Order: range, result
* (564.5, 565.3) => 26.5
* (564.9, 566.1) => 20.4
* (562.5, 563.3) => 22.4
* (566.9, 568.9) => 21.6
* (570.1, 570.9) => 21.8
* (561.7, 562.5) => 24.3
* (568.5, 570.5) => 22.7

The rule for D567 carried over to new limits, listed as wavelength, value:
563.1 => 21.96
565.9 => 20.81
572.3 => 23.69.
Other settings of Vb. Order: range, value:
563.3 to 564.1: 20.2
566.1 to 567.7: 19.8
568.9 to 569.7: 22.7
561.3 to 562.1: 24.2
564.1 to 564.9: 48.3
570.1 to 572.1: 20.9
